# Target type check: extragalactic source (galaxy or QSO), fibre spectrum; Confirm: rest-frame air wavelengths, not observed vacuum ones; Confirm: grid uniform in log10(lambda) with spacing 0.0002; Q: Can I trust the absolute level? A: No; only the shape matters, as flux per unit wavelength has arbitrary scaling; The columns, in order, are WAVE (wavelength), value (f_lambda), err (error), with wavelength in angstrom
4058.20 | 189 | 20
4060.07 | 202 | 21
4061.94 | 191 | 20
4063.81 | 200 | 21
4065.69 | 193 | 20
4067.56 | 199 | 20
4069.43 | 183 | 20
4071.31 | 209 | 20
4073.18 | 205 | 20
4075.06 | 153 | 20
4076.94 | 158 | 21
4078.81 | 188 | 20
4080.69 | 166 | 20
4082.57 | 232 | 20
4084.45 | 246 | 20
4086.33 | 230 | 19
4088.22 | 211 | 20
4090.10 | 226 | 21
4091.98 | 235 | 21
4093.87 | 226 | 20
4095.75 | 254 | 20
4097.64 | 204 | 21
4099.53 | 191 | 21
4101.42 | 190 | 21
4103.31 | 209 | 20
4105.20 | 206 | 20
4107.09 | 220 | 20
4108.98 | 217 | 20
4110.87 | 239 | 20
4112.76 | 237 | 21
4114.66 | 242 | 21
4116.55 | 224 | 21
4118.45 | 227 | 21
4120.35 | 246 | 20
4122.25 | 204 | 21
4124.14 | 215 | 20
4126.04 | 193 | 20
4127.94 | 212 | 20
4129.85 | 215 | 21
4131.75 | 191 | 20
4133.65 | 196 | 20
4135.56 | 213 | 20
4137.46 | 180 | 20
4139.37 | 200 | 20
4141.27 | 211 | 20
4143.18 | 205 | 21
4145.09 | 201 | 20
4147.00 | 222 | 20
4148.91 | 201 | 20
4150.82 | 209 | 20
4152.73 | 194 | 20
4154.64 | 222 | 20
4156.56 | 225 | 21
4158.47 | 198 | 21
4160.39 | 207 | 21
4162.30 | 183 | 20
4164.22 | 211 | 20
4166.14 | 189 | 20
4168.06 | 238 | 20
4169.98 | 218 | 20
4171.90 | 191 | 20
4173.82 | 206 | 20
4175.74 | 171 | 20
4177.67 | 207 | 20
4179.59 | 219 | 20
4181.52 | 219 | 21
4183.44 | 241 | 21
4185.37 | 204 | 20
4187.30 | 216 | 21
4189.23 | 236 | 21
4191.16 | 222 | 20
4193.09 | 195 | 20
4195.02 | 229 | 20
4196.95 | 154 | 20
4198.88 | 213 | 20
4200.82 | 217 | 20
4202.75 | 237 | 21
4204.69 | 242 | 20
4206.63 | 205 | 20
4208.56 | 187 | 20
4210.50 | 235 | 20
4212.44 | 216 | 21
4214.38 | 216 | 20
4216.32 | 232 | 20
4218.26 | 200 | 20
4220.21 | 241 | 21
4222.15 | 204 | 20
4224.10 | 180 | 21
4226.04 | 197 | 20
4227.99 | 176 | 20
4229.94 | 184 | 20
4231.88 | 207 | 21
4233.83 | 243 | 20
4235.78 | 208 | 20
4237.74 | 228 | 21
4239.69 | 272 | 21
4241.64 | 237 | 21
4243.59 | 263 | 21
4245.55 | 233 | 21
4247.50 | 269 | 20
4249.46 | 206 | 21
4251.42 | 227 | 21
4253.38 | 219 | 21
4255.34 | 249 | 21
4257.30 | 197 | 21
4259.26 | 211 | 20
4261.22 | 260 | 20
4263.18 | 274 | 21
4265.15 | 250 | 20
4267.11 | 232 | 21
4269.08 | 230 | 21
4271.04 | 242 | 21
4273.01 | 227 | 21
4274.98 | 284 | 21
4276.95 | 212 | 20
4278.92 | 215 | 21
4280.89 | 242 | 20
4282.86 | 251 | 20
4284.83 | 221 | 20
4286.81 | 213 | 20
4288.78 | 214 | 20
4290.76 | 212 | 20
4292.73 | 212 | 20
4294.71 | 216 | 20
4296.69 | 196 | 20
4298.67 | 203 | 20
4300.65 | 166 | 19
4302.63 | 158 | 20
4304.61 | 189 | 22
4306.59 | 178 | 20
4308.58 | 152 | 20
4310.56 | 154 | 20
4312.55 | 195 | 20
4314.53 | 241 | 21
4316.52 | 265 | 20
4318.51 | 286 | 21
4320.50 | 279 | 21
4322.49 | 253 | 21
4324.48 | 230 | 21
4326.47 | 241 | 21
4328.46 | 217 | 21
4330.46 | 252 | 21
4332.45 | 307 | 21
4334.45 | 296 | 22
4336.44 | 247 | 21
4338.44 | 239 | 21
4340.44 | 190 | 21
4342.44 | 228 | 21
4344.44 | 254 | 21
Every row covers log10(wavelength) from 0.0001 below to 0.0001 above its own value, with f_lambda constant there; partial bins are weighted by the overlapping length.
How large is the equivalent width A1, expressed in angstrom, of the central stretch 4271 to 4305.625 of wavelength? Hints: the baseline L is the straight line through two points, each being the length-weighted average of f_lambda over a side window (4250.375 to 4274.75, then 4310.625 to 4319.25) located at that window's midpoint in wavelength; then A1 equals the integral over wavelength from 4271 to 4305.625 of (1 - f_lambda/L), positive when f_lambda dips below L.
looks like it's 3.2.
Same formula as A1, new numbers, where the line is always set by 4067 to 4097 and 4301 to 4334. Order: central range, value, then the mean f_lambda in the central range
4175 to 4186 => 0.2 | 211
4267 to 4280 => -0.8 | 235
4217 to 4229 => 1.0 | 200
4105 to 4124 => -1.5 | 227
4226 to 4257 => -1.0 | 226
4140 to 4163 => 0.7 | 207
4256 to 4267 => -0.9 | 238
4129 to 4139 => 0.6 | 199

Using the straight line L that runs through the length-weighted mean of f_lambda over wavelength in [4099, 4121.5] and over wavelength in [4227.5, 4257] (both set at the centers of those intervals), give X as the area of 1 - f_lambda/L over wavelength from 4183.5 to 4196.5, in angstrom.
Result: 0.5 angstrom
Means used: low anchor 221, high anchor 228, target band 216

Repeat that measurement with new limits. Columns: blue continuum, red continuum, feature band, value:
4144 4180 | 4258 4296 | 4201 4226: 0.2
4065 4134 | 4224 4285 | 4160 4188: 1.6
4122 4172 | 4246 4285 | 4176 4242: 2.1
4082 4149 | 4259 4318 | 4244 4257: -0.9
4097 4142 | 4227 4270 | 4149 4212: 2.9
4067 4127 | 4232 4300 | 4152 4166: 0.9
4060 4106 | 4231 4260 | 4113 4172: 1.2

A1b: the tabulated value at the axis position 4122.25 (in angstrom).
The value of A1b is 204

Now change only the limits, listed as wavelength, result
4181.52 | 219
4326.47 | 241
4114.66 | 242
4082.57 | 232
